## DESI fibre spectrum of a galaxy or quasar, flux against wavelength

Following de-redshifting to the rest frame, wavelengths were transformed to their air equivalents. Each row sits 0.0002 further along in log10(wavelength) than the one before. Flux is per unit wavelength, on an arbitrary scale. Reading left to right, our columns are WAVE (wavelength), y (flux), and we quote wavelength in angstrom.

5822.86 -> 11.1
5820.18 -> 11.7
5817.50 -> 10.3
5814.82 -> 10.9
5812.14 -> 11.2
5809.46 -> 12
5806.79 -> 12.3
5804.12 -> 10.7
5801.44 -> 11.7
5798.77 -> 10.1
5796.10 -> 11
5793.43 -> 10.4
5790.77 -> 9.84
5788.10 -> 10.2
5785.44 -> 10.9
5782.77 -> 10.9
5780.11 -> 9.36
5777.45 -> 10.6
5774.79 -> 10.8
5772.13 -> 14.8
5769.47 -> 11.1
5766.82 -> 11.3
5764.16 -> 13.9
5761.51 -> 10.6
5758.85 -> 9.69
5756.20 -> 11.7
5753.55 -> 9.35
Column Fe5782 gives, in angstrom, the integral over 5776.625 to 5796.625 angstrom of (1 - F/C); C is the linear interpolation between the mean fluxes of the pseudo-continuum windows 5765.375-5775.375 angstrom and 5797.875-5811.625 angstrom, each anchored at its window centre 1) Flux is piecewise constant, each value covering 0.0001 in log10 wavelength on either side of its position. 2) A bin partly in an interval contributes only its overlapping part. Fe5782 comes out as 2.4 angstrom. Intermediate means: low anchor 12.1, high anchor 11.4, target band 10.4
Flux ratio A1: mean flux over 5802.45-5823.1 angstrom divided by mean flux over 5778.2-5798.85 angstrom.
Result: 1.09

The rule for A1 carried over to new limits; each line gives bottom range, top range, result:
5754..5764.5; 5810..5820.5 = 1.00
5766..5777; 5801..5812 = 0.97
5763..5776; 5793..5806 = 0.88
